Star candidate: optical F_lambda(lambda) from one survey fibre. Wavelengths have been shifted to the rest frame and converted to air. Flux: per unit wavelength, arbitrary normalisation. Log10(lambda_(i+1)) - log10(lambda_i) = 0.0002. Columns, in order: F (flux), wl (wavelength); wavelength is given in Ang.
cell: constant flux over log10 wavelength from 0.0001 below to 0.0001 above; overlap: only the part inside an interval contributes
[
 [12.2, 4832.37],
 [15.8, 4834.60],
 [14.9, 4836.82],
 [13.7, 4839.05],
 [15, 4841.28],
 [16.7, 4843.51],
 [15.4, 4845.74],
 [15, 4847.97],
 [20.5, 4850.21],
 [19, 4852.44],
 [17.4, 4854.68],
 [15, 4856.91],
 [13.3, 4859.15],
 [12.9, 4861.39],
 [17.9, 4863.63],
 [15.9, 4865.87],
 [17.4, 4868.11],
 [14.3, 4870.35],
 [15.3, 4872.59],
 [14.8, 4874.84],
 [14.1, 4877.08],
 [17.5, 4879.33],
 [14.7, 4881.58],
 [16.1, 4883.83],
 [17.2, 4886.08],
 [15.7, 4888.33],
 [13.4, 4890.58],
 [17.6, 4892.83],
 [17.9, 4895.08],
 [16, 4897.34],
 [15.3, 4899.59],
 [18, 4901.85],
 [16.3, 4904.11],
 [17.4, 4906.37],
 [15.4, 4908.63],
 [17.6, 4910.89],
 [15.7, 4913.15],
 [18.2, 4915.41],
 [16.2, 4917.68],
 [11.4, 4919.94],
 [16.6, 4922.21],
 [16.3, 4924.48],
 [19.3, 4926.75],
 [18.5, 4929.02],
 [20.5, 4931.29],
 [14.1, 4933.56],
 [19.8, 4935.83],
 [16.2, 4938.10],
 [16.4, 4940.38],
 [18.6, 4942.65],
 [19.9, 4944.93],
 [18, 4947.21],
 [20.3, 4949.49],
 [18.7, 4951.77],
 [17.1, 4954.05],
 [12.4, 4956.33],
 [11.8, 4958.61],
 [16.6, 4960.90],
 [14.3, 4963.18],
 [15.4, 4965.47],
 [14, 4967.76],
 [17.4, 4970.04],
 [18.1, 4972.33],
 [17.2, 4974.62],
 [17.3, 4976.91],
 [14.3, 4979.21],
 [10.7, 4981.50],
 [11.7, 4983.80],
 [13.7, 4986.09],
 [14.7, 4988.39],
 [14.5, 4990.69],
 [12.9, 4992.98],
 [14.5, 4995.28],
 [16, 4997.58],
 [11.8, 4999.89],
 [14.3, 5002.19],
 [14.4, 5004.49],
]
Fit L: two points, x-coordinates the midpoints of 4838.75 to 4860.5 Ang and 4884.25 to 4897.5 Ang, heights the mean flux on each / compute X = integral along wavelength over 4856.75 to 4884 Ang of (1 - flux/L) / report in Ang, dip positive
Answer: 1.6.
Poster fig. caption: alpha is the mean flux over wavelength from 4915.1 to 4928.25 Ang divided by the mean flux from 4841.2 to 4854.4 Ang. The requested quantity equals 0.95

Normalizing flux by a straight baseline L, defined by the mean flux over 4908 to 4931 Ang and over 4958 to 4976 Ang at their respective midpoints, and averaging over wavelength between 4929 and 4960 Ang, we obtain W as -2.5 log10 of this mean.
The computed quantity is -0.07 mag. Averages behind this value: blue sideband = 16.7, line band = 17.3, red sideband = 15.7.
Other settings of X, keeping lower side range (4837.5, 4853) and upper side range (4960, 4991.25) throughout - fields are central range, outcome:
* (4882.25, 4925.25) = -1.31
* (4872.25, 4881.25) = 0.36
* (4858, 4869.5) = 0.49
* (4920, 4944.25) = -3.08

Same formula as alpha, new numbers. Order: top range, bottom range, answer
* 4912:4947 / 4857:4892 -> 1.12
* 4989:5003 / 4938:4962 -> 0.83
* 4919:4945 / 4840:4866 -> 1.07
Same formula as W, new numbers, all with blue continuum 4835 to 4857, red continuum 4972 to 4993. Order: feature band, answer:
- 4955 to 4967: 0.045 mag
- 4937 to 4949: -0.196 mag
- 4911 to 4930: -0.087 mag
